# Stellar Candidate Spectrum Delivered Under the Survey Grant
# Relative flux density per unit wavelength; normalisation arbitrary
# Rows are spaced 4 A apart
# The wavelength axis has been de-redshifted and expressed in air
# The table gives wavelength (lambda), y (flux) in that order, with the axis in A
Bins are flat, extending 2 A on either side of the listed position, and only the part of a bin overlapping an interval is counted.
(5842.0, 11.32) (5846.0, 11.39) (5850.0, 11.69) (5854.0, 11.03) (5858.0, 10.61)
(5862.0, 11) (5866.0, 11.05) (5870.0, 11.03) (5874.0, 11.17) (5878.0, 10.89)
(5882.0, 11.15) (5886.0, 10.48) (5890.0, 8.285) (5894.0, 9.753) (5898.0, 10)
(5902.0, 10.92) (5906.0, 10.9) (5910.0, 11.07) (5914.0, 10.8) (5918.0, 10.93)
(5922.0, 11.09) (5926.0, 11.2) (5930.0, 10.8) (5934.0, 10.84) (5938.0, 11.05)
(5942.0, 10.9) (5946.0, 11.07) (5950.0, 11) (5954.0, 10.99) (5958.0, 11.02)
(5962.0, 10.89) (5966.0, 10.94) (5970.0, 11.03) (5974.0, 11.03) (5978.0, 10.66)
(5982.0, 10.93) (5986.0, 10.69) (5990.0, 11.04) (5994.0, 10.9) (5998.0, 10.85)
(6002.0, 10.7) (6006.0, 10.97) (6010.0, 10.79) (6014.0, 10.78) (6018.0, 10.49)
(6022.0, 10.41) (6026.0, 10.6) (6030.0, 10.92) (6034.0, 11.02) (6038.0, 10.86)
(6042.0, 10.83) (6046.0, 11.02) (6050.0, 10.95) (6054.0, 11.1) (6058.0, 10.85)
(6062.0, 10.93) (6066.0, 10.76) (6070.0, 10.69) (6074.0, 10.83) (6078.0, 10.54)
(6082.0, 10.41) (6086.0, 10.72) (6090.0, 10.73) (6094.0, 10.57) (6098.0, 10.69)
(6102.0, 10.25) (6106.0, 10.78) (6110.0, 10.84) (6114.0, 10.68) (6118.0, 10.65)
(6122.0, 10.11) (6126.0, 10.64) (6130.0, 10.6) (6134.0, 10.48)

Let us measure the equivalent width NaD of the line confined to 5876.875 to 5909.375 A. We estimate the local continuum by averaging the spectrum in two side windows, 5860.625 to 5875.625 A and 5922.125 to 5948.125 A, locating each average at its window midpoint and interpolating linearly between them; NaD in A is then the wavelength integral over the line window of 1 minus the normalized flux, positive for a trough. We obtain 2.1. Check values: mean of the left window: 11.1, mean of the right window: 11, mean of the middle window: 10.3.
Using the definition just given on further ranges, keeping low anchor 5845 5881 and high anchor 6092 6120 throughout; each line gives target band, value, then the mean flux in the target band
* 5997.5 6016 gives 0.0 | 10.8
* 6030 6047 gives -0.3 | 10.9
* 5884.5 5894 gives 1.4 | 9.4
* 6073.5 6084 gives 0.1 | 10.6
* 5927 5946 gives 0.0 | 10.9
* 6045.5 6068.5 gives -0.4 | 10.9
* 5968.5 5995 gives -0.1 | 10.9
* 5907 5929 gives 0.0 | 11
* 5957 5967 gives 0.0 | 10.9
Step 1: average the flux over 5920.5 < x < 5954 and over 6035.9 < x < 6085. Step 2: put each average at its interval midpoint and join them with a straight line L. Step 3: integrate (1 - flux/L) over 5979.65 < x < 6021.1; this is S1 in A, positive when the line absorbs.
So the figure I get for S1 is 0.4 A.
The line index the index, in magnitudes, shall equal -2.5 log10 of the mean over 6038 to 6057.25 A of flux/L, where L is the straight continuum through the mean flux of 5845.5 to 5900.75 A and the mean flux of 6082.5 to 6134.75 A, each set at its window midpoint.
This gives -0.03 mag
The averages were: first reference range 10.7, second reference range 10.6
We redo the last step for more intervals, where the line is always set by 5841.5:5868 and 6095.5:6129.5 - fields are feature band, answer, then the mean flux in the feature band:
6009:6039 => 0.005 mag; 10.7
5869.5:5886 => 0.010 mag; 11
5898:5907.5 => 0.032 mag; 10.7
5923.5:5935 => 0.002 mag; 11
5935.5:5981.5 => -0.004 mag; 11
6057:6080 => -0.009 mag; 10.8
